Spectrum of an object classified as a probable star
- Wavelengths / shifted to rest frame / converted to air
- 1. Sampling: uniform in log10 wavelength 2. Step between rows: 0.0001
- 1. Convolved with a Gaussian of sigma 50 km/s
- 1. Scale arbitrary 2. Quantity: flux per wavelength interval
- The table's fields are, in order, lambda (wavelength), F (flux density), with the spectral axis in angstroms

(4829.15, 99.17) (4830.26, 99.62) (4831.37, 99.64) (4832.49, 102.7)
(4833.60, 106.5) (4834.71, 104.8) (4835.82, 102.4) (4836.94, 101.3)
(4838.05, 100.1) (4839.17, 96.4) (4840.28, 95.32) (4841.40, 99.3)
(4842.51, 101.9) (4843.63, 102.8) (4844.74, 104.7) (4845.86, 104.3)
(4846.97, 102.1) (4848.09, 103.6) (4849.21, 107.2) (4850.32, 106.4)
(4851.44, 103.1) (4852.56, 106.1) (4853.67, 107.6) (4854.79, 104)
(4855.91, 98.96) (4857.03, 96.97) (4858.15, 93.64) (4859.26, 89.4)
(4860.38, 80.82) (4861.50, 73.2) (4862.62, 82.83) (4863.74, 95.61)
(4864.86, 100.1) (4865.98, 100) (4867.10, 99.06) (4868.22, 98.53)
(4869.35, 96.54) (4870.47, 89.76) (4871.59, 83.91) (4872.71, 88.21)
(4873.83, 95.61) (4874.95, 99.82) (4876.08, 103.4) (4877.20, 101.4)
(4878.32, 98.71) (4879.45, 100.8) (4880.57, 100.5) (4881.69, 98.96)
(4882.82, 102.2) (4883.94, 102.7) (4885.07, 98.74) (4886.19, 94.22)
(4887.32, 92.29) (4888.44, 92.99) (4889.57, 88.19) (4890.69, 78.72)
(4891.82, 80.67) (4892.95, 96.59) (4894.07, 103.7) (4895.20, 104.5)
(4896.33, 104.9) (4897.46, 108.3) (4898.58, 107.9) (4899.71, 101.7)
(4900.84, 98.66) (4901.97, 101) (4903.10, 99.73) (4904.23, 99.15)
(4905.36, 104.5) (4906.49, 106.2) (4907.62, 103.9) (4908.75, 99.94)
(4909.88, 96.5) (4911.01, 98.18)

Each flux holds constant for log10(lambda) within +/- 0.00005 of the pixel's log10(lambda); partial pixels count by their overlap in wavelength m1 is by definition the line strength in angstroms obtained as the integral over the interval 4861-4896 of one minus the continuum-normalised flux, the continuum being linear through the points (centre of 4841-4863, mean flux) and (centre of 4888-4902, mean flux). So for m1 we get 1.0 angstroms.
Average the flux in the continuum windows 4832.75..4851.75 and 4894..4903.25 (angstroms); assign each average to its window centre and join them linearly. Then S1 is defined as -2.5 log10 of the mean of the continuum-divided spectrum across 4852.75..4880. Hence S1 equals 0.086 mag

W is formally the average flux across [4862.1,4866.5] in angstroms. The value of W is 94.7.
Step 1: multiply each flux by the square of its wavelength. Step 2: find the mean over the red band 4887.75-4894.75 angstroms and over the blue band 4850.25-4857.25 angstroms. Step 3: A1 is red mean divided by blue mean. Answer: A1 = 0.9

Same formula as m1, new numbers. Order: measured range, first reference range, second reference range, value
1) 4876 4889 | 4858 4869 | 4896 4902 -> -0.1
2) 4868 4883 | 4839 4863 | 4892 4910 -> 0.5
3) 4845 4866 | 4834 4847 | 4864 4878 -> 0.3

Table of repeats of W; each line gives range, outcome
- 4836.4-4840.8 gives 98.3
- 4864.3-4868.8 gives 99.3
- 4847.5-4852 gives 105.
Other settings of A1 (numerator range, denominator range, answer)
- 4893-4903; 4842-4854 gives 1.01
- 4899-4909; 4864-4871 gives 1.06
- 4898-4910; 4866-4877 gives 1.08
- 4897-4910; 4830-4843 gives 1.04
